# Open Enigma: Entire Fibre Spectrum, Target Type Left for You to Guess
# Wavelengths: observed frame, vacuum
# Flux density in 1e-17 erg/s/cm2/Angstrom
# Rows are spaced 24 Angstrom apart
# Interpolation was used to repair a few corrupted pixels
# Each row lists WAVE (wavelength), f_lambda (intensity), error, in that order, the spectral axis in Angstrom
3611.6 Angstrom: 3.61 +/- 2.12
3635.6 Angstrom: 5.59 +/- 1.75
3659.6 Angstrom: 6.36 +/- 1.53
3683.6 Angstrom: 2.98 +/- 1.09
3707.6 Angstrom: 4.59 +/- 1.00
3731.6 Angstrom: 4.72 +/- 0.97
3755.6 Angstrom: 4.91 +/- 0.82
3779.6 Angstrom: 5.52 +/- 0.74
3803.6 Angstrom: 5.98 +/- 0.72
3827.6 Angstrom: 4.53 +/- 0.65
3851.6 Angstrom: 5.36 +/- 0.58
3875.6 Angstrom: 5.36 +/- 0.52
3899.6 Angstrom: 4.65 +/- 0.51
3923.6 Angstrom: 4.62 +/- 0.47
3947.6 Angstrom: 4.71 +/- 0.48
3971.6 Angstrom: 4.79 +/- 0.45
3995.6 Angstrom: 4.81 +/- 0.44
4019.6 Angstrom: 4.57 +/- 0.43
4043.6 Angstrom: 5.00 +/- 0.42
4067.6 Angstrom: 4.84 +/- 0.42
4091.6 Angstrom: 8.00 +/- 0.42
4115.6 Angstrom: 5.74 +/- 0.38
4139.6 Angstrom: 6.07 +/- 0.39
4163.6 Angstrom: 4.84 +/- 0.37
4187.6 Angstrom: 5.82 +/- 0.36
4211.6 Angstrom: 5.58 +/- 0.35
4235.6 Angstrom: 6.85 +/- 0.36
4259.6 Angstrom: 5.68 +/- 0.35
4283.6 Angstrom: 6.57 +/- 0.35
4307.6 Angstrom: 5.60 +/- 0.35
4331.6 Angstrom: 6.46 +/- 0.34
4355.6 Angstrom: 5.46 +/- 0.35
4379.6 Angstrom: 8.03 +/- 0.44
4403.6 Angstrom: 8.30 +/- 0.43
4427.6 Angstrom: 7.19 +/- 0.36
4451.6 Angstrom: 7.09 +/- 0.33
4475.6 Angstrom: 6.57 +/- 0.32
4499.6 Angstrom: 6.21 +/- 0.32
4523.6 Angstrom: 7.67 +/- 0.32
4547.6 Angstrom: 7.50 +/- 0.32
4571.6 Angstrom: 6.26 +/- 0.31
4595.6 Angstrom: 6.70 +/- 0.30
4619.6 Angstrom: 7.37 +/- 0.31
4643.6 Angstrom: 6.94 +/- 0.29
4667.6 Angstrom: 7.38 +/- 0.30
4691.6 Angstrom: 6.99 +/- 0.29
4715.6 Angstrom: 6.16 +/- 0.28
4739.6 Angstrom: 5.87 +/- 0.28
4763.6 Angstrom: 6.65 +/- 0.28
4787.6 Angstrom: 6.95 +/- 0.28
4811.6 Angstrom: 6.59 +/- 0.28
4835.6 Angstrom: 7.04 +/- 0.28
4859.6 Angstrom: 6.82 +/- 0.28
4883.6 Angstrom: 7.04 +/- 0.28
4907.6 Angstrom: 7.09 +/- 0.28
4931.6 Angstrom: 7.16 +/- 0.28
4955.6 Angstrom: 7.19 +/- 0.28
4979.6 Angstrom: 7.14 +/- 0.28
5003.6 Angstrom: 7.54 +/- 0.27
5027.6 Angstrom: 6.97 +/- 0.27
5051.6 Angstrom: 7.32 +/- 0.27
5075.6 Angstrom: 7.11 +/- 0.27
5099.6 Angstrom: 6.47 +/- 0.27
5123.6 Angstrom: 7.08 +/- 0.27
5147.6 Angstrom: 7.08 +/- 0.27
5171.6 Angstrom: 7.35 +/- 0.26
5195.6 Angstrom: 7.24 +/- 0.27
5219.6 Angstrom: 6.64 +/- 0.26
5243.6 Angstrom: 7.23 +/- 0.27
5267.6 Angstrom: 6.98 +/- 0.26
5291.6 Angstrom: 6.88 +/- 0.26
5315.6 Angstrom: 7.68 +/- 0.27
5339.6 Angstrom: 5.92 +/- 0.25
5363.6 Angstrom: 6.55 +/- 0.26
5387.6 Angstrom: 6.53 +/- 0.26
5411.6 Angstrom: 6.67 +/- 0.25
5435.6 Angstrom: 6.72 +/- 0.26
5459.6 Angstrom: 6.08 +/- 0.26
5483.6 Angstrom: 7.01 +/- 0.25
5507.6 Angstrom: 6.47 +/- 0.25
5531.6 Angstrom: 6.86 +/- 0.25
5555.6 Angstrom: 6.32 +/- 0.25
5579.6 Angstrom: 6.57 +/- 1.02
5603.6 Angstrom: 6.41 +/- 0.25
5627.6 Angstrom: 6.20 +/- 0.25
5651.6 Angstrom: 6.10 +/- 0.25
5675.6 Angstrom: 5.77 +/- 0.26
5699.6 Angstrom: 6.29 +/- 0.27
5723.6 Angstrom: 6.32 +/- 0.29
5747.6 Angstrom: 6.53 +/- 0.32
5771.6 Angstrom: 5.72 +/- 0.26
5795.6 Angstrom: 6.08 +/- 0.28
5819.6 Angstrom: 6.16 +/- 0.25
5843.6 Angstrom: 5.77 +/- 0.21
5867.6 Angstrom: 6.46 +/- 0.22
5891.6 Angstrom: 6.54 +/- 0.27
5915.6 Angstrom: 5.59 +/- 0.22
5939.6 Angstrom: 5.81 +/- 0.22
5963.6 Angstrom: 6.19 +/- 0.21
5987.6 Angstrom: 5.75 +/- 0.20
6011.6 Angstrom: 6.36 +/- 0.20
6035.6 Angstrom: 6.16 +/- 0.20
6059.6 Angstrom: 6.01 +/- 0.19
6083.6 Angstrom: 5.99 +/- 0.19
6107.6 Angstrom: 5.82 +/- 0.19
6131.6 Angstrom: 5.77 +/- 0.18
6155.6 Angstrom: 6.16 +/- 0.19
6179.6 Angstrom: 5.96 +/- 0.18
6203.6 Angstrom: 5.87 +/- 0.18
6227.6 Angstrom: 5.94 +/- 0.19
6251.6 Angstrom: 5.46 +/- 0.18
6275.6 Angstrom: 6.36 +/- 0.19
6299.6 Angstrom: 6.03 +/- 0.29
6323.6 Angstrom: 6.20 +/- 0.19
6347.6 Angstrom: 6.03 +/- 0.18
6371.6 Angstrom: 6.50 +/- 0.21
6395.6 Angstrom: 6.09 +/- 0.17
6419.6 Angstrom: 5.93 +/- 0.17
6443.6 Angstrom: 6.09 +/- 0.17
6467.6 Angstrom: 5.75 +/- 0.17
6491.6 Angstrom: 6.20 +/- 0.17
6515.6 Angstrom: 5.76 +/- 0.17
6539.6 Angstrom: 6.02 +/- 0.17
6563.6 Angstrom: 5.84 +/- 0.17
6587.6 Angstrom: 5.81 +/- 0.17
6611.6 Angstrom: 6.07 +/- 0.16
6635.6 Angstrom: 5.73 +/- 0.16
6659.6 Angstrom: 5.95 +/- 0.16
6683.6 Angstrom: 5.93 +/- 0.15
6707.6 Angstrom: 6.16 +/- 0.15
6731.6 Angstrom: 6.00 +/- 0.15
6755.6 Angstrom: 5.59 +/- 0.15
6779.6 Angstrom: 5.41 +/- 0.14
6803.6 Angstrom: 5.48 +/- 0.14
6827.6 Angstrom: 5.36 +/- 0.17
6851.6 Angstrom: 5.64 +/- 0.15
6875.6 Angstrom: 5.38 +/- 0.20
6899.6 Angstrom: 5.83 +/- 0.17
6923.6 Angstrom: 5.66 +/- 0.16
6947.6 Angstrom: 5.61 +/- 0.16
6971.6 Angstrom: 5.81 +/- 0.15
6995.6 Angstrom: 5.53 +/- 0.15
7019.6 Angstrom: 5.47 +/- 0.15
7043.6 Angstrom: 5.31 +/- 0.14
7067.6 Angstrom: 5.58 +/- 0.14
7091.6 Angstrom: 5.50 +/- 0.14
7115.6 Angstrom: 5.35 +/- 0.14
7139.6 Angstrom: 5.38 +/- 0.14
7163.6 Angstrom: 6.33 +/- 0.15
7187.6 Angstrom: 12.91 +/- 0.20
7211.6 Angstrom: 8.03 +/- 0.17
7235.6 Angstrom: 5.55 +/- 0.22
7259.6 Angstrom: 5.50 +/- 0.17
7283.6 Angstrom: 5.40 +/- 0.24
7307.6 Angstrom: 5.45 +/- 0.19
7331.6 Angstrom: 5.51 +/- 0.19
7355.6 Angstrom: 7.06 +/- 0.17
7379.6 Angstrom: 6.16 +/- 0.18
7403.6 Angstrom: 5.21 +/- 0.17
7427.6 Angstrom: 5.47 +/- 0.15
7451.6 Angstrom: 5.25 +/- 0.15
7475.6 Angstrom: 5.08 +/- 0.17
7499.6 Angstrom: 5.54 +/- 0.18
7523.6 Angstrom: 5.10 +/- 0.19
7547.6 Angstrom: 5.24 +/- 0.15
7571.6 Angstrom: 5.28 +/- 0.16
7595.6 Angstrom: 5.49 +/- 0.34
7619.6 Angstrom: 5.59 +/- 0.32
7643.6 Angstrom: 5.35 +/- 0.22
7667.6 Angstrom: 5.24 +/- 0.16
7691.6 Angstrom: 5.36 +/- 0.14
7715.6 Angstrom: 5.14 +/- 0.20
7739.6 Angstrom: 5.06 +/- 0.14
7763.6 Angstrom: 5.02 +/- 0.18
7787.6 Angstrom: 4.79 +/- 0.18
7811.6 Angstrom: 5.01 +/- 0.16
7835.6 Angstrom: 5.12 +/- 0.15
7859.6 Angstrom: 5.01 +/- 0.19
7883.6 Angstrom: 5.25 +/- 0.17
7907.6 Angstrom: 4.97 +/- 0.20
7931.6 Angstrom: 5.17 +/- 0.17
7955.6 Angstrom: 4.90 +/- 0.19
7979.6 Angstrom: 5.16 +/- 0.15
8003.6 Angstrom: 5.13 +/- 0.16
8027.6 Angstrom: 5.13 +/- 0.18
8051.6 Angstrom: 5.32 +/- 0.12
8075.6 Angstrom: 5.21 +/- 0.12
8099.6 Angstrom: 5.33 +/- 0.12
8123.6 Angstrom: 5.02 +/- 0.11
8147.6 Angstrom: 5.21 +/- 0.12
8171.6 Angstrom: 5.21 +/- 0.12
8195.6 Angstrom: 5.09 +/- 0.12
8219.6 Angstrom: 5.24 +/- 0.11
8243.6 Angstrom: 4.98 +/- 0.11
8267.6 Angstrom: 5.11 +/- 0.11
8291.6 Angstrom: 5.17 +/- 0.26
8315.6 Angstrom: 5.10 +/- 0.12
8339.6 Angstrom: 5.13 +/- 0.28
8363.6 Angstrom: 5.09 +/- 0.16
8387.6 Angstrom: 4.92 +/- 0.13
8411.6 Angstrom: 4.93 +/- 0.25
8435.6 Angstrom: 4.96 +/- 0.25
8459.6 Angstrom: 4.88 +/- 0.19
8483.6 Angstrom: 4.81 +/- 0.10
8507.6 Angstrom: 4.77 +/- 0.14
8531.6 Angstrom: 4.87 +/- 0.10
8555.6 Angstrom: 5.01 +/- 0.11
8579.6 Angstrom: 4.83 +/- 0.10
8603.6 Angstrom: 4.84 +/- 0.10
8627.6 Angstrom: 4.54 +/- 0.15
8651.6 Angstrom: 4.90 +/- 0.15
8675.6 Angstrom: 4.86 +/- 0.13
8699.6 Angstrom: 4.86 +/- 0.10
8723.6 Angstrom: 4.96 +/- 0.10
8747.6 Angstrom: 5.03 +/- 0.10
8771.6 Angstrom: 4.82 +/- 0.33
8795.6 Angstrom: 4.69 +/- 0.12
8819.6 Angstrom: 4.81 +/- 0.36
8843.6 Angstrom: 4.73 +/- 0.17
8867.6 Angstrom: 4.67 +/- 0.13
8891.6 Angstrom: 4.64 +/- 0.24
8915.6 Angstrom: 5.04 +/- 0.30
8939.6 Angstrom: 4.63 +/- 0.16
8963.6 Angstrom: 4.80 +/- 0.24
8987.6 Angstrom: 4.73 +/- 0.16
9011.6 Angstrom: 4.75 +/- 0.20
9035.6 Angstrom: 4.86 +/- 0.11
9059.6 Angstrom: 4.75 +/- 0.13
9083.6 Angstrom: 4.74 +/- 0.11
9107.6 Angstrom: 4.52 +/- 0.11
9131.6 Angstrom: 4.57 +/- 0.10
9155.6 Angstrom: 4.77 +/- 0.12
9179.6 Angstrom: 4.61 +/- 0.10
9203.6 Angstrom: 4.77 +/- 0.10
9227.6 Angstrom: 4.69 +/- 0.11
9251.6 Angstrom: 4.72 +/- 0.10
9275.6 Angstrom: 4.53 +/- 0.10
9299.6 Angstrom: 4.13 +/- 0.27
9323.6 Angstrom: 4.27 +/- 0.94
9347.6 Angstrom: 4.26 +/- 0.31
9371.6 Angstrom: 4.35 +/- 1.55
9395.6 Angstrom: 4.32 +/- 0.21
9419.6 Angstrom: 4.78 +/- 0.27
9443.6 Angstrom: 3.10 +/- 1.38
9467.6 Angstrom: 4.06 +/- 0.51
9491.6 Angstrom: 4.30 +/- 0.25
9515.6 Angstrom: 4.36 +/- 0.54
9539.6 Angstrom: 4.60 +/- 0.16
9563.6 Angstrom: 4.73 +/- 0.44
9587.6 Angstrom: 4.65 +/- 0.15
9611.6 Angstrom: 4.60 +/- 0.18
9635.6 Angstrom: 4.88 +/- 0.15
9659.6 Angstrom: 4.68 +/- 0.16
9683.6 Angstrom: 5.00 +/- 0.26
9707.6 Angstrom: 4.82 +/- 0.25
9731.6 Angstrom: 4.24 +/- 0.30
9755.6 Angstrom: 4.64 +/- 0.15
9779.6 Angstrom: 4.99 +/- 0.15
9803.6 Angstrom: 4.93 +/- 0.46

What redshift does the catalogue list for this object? 0.095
